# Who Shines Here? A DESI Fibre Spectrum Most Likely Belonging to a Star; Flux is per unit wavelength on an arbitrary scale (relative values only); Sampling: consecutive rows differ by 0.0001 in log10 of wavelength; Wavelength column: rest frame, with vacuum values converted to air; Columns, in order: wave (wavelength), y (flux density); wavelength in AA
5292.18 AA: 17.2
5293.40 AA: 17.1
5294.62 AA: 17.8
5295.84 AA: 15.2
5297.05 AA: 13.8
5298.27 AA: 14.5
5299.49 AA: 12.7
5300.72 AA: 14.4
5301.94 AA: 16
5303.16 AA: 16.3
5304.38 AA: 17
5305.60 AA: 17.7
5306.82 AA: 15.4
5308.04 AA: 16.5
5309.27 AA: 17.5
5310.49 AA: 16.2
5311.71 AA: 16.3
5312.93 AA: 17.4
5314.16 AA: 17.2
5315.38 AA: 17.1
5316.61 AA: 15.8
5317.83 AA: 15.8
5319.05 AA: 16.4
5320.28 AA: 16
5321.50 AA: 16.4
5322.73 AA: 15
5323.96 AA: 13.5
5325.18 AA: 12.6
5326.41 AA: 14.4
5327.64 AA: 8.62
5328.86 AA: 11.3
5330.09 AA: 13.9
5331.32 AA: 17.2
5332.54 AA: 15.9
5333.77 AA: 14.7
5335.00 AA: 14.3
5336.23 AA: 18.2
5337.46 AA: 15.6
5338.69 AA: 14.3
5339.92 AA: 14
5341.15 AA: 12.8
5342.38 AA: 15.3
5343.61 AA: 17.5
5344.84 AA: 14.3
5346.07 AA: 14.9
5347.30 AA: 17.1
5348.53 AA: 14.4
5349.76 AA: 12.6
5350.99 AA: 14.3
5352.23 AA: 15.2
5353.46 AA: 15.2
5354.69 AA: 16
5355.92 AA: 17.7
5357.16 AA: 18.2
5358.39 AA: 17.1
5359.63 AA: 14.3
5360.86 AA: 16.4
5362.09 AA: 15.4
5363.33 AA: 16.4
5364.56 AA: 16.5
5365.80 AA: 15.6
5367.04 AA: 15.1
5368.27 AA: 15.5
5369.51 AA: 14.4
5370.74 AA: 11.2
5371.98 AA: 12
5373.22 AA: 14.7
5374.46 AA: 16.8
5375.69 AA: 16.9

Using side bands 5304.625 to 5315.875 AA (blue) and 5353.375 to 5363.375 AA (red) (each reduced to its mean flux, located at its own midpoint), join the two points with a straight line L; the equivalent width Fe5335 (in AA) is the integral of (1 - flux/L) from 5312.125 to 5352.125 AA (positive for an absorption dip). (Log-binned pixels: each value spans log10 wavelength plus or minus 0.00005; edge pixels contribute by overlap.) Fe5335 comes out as 3.94 AA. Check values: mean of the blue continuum 16.8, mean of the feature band 15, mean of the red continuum 16.4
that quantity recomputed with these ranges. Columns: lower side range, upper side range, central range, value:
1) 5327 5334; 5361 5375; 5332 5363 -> -2.8 AA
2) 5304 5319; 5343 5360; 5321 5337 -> 1.9 AA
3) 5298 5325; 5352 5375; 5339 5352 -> 0.7 AA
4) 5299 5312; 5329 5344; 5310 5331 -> 0.9 AA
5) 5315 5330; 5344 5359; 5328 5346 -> 0.2 AA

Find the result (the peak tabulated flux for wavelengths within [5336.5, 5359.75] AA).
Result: 18.2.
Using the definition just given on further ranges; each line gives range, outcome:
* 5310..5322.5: 17.4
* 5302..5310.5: 17.7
